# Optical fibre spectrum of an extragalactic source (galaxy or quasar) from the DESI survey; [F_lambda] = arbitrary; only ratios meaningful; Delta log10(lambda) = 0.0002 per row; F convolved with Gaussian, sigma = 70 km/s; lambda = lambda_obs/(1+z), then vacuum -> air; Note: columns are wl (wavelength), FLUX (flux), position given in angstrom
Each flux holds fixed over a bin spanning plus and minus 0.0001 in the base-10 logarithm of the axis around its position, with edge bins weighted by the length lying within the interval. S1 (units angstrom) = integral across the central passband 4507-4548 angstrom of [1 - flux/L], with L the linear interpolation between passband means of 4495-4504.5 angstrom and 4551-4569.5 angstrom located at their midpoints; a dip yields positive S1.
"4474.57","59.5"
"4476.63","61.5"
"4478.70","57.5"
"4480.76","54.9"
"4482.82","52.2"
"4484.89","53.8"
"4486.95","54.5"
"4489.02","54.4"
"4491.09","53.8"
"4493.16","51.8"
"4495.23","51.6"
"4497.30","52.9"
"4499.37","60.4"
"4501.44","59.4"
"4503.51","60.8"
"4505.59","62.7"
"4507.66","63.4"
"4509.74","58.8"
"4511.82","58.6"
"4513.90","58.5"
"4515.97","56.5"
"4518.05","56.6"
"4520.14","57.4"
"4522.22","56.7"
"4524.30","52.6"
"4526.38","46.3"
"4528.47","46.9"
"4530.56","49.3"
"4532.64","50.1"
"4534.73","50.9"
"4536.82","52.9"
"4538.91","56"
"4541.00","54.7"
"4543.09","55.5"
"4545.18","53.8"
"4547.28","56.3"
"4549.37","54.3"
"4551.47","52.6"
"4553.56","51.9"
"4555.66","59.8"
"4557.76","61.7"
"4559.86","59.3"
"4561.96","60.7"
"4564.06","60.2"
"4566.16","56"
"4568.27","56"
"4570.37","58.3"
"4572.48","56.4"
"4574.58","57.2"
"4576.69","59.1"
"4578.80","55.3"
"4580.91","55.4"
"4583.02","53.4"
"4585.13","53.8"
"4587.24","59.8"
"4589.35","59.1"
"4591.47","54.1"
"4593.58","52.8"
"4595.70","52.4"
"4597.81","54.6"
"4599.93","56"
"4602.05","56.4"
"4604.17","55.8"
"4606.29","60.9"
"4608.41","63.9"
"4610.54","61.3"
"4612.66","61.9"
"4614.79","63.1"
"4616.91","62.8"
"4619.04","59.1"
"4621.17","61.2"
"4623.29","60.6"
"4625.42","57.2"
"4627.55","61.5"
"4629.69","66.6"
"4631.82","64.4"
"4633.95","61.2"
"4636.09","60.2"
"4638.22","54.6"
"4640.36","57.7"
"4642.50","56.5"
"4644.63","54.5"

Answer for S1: 2.2 angstrom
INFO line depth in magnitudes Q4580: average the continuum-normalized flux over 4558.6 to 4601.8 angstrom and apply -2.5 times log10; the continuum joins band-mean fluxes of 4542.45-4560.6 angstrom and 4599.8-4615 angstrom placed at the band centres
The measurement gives 0.03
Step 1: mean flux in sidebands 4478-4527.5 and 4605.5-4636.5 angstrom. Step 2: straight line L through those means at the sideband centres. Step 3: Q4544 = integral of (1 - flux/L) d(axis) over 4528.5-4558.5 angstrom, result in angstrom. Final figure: 2.1 angstrom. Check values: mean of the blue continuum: 56.1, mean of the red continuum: 61.8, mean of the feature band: 54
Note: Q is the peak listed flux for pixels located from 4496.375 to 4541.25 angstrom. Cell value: 63.4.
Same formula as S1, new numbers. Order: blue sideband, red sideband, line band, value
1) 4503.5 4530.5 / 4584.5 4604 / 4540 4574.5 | -0.6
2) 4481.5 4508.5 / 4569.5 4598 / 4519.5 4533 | 1.2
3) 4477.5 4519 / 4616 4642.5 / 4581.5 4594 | 0.8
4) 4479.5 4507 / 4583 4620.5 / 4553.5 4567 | -0.4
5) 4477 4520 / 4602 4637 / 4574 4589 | 0.9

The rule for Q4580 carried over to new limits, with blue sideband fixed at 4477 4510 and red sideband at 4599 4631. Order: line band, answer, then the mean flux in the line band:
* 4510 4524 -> 0.00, 57.2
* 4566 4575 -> 0.04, 56.8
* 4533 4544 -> 0.08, 53.7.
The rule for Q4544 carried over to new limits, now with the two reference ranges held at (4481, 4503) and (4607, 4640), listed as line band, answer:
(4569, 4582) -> 0.42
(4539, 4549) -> 0.37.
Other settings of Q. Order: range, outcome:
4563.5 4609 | 63.9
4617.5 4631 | 66.6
